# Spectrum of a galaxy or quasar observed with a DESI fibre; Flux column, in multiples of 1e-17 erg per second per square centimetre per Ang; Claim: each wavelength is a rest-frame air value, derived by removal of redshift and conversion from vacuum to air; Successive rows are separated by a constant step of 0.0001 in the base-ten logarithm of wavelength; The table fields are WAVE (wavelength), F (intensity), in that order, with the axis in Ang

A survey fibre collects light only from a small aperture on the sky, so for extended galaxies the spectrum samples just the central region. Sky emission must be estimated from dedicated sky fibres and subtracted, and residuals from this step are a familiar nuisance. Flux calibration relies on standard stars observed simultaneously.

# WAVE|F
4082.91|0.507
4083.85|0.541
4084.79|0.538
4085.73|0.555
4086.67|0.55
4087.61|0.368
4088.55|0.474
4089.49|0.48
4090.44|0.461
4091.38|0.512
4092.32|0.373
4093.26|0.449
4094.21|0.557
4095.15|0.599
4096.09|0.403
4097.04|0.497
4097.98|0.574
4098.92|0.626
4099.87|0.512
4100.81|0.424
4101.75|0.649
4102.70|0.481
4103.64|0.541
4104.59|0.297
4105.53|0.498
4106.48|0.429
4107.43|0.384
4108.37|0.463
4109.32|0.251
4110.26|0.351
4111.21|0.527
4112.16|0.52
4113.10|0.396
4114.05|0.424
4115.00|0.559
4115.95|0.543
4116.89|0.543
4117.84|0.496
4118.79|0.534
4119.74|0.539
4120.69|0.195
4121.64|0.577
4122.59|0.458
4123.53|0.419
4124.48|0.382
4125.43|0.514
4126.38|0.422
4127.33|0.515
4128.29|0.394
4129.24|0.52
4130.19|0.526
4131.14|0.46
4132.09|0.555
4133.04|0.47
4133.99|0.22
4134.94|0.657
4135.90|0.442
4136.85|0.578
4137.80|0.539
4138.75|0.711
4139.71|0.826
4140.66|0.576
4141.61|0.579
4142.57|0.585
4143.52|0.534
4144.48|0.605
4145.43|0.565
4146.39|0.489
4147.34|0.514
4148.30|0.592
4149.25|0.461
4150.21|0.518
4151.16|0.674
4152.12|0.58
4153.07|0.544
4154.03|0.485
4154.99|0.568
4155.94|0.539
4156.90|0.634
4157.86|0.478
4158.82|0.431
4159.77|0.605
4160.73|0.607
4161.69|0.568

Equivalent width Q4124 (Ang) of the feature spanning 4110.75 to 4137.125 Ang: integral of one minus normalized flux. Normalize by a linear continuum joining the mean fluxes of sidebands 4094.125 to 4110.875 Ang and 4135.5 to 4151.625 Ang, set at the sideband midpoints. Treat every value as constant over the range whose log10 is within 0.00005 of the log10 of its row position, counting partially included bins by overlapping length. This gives 2.4 Ang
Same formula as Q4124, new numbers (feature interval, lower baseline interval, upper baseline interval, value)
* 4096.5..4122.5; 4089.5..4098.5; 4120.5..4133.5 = 0.21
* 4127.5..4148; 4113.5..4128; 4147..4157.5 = -0.89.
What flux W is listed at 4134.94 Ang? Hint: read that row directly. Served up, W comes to 0.657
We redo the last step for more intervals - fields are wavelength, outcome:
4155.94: 0.539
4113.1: 0.396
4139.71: 0.826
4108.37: 0.463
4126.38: 0.422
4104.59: 0.297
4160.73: 0.607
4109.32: 0.251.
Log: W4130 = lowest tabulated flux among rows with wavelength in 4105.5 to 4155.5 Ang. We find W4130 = 0.195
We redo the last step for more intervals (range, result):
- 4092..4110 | 0.251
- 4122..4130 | 0.382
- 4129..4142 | 0.22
